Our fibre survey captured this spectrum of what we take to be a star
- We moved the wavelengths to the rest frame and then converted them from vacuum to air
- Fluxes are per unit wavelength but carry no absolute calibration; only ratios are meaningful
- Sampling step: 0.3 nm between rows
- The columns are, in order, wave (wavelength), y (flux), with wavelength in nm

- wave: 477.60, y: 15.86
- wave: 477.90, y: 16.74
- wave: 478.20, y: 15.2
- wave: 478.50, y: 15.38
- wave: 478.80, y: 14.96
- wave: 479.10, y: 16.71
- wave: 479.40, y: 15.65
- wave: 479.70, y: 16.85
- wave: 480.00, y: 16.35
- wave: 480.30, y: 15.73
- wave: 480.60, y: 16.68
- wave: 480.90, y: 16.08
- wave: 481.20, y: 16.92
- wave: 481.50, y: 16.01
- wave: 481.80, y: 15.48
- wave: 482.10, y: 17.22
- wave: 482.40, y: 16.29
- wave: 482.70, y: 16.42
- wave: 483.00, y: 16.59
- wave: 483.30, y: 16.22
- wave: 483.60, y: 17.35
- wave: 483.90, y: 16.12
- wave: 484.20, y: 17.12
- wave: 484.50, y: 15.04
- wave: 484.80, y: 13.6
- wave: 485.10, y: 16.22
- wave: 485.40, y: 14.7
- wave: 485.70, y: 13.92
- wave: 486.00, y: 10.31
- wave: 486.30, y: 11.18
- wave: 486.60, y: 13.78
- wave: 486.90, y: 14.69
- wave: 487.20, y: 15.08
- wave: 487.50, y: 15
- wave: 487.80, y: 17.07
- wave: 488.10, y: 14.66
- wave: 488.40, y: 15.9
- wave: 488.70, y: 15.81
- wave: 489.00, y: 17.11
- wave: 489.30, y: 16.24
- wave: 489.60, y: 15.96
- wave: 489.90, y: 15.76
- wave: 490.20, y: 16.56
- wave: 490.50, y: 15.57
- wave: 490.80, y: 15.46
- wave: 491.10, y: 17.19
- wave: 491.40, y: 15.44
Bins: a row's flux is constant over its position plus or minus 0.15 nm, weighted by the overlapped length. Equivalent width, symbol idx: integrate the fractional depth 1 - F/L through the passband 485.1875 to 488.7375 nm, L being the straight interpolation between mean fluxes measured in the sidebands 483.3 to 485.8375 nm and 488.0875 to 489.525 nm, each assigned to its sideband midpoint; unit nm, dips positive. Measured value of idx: 0.34 nm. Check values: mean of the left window 15.6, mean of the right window 16.1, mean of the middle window 14.3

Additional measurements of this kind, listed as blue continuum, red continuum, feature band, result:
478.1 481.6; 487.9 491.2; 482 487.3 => 0.32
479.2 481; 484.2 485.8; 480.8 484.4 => -0.21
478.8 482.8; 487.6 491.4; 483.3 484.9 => 0.02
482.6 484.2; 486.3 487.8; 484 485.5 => 0.04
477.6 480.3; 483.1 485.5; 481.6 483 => -0.04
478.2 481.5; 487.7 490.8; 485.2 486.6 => 0.28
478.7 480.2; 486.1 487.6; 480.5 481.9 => -0.06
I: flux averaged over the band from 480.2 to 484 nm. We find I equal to 16.4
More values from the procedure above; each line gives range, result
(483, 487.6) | 14.7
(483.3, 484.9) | 16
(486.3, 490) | 15.4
